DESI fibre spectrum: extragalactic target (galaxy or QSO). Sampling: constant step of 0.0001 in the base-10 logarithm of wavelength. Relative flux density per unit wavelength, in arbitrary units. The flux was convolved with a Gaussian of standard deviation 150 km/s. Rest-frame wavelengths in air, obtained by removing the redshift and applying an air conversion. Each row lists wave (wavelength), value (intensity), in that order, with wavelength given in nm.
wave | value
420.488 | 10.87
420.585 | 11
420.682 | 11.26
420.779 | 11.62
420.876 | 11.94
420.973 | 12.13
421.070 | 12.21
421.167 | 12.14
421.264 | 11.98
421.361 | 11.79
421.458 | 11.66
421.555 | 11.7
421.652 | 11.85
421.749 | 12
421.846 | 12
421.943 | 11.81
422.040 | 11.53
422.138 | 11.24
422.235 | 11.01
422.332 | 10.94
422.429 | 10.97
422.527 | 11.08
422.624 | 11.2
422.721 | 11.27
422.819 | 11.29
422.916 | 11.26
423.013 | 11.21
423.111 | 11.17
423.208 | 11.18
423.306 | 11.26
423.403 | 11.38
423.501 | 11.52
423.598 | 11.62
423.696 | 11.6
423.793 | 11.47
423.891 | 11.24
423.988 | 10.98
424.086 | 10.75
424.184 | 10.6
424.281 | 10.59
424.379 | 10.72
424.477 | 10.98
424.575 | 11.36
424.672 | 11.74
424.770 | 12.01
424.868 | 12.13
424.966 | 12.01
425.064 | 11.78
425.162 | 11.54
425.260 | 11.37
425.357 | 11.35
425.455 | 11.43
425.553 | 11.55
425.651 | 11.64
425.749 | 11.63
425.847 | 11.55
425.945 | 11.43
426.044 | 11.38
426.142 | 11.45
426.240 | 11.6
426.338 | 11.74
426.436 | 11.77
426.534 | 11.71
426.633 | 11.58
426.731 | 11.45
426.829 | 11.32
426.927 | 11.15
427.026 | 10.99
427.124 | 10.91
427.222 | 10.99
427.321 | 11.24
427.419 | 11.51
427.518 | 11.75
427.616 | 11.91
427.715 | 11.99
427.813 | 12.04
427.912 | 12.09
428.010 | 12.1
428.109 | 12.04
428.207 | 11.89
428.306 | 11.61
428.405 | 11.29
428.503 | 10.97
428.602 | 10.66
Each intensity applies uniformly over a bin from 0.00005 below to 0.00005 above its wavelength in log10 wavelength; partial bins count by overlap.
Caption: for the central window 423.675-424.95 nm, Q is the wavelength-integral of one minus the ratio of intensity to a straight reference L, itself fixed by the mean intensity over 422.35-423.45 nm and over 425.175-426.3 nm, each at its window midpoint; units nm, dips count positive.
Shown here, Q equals 0.01 nm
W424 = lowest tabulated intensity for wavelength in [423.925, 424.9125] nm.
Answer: 10.59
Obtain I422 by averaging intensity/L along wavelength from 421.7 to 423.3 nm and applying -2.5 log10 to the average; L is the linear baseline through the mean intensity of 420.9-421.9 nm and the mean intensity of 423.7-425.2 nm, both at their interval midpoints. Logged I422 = 0.04 mag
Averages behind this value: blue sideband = 11.9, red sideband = 11.3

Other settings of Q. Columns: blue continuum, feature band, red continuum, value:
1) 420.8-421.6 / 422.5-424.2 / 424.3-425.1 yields 0.07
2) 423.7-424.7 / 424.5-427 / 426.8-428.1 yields -0.06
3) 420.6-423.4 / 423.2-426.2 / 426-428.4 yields 0.04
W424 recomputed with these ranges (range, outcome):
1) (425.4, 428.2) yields 10.91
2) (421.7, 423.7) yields 10.94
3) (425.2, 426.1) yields 11.35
